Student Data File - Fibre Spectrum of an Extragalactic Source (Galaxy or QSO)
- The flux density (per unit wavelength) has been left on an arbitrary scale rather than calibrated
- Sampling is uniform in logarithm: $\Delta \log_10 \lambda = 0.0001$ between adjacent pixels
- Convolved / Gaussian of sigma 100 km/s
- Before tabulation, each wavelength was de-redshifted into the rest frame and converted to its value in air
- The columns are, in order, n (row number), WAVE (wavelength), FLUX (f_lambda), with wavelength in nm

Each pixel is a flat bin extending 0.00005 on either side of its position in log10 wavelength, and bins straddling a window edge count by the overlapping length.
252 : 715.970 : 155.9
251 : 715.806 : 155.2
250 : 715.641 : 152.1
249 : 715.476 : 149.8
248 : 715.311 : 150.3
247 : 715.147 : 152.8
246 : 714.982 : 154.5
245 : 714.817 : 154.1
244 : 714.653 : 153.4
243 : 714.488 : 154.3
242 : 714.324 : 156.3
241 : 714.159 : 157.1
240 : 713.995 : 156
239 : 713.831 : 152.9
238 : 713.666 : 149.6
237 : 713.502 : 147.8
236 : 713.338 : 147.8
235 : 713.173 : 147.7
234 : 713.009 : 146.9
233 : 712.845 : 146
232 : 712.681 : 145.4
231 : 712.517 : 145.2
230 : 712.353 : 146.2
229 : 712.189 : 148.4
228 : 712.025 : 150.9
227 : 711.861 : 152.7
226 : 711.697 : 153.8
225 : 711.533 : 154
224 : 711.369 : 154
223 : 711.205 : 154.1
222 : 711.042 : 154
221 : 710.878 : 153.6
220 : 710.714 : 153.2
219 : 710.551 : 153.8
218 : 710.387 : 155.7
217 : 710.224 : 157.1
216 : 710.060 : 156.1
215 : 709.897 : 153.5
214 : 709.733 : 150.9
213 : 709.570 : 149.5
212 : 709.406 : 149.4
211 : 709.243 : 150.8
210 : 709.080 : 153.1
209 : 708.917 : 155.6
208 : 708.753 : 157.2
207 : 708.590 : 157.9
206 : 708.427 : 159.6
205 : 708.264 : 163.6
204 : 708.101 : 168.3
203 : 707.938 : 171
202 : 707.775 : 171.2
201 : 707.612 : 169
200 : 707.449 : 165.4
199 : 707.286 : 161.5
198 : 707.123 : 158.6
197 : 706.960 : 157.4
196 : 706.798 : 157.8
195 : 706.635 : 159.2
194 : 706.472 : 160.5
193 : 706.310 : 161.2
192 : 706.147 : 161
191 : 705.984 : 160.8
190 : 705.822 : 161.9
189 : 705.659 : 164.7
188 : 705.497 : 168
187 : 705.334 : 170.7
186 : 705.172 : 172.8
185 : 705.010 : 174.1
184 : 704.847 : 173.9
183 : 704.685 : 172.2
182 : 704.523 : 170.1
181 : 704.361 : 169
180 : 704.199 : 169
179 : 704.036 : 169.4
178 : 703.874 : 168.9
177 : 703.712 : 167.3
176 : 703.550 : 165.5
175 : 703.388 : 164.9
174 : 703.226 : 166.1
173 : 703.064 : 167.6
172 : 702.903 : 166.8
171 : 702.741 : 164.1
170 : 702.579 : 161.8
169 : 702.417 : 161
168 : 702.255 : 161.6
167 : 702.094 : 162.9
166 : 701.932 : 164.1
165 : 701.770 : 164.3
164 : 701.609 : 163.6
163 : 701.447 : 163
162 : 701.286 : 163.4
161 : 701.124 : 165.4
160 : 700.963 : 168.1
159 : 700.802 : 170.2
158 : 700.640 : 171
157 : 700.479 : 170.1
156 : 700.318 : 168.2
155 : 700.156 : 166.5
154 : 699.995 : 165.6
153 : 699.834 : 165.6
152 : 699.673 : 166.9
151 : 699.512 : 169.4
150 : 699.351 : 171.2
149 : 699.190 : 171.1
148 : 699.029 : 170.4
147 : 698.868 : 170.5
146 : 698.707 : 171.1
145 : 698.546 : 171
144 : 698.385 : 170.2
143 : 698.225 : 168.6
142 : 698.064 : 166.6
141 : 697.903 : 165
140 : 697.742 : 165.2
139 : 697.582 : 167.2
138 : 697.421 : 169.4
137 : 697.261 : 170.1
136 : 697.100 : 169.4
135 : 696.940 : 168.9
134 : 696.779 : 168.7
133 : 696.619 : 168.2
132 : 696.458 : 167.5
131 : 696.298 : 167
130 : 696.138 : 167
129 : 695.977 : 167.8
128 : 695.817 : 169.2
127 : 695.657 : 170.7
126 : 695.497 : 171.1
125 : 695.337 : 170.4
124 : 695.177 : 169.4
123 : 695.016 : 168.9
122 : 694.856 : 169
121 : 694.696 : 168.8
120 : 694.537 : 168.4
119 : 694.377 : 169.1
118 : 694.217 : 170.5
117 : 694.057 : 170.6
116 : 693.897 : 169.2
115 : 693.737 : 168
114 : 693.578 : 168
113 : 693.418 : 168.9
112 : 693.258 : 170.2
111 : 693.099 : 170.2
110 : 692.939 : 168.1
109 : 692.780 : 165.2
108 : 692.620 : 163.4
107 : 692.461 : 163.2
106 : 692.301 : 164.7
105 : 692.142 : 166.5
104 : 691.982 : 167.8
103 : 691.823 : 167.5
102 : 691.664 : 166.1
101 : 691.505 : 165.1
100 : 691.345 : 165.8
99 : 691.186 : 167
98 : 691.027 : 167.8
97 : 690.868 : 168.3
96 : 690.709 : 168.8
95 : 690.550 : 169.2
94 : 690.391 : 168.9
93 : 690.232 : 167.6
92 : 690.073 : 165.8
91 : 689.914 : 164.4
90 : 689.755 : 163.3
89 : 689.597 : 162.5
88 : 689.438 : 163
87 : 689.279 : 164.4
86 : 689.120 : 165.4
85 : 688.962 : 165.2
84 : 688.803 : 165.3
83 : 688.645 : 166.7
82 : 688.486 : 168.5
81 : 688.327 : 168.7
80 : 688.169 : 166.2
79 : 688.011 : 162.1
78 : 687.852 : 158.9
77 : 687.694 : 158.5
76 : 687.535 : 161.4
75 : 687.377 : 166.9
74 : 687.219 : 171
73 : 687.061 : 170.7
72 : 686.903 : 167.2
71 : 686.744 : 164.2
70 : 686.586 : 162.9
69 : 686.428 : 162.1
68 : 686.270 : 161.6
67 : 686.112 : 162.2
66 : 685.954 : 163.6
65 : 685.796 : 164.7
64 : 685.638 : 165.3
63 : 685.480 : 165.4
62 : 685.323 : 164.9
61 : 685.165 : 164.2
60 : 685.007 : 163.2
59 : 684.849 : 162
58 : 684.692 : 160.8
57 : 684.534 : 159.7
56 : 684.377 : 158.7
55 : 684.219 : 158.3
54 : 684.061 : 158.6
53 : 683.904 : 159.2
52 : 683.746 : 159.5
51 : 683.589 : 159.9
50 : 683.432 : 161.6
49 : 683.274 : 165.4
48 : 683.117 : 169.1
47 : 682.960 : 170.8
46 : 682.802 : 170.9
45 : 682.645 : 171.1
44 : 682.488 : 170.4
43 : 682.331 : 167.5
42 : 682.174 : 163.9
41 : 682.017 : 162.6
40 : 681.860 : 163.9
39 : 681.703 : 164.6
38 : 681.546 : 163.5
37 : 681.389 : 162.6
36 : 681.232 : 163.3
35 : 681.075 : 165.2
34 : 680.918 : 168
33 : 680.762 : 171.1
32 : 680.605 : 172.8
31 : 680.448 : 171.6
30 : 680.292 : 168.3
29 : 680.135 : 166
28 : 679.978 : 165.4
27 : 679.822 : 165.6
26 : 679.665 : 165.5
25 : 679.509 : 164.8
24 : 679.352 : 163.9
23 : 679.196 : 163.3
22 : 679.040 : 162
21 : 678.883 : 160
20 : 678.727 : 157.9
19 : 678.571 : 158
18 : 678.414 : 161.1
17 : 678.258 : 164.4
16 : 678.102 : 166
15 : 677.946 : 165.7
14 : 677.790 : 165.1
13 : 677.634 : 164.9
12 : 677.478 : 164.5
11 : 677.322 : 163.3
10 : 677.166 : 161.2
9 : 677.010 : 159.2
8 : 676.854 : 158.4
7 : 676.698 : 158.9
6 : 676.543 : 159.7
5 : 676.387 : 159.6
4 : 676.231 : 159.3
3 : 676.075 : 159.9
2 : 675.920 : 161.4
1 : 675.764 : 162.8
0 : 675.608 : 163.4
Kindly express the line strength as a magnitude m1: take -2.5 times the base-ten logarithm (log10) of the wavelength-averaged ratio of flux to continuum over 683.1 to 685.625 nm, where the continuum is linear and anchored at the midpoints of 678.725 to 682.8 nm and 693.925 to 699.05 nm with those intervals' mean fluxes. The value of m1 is 0.03 mag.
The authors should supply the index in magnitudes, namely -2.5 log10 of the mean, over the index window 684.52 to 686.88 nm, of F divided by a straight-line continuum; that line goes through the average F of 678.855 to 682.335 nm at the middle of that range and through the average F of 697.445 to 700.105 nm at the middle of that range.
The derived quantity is 0.02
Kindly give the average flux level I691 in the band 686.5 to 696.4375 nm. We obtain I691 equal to 167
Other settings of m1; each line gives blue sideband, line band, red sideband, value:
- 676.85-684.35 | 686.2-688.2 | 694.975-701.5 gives 0.01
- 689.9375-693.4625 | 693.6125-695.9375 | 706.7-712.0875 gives -0.03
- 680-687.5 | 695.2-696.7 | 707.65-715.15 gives -0.06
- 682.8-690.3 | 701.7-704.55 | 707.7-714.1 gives -0.06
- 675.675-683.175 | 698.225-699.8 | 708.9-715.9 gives -0.09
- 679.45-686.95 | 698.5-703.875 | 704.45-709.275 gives -0.02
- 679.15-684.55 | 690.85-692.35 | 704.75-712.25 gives -0.02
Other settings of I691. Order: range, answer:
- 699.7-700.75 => 168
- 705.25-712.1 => 158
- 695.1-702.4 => 168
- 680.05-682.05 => 166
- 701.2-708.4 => 165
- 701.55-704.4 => 165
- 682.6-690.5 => 164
